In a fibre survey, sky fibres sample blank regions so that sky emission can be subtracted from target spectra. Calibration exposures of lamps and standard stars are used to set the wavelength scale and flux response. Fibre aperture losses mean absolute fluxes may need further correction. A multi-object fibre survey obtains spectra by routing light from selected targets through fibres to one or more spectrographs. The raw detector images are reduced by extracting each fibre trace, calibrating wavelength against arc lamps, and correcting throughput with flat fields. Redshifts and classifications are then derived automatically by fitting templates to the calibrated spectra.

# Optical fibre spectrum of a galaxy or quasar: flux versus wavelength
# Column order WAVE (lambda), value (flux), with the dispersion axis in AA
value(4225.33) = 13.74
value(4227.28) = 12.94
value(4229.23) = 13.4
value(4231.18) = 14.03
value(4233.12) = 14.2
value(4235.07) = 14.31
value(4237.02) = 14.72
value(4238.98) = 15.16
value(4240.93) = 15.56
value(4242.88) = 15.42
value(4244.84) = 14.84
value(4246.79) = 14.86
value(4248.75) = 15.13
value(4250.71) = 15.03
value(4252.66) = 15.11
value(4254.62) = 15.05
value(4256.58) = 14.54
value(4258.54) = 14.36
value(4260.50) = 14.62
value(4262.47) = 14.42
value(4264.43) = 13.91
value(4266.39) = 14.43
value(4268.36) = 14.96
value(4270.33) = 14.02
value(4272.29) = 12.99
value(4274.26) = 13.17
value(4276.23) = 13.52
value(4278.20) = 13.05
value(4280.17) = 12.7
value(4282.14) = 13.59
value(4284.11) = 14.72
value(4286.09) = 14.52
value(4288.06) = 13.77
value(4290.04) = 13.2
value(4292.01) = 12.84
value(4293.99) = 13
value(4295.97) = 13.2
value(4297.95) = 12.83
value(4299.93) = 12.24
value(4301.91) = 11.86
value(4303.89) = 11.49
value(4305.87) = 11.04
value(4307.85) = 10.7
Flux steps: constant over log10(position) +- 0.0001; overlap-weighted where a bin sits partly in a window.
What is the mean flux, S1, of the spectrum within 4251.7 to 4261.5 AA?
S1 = 14.7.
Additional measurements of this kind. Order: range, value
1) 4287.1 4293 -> 13.3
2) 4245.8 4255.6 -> 15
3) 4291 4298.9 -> 13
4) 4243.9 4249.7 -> 14.9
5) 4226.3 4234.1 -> 13.6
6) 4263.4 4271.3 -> 14.3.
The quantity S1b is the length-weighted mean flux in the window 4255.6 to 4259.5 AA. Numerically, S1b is 14.5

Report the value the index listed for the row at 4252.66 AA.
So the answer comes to 15.11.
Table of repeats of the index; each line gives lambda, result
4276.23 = 13.52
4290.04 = 13.2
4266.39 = 14.43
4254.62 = 15.05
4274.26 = 13.17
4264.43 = 13.91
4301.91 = 11.86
